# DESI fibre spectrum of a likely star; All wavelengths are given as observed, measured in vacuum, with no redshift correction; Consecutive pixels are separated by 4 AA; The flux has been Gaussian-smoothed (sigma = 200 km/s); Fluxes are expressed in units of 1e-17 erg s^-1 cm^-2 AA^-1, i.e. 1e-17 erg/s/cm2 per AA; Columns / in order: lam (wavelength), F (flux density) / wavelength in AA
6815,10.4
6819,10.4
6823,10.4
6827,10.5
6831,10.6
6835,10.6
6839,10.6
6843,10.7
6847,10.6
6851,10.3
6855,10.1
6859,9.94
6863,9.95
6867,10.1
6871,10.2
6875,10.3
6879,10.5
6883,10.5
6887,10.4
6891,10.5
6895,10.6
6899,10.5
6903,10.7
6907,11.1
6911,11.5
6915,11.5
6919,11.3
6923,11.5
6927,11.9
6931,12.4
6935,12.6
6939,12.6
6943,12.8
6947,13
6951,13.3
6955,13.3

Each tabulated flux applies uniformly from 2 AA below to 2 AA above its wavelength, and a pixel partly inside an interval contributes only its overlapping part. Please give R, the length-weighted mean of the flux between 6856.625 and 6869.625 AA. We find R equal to 10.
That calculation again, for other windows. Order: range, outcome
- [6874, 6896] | 10.5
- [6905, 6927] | 11.4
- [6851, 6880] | 10.2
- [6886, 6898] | 10.5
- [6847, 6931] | 10.7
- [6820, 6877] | 10.4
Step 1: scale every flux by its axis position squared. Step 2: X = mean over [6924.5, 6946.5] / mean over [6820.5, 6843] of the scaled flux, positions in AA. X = 1.2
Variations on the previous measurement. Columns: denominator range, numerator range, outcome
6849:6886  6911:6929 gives 1.15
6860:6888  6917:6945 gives 1.20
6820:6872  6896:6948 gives 1.16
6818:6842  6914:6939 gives 1.17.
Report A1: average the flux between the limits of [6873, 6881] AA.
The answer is 10.4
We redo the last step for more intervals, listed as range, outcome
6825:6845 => 10.6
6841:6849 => 10.6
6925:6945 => 12.5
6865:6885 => 10.3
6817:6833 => 10.5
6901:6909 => 10.9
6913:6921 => 11.4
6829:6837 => 10.6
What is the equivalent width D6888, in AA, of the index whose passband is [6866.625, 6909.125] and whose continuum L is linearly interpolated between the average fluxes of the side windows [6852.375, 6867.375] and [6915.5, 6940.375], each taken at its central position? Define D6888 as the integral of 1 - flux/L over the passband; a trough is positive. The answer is 1.3 AA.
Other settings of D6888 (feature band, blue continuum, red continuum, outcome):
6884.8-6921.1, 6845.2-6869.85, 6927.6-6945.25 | 2.0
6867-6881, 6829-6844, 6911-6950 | 1.2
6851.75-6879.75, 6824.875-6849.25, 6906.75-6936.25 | 2.1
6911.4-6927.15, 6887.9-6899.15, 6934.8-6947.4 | 0.3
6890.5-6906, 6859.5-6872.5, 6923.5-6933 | 0.7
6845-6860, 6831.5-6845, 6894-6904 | 0.5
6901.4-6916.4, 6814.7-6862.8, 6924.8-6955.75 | 1.0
